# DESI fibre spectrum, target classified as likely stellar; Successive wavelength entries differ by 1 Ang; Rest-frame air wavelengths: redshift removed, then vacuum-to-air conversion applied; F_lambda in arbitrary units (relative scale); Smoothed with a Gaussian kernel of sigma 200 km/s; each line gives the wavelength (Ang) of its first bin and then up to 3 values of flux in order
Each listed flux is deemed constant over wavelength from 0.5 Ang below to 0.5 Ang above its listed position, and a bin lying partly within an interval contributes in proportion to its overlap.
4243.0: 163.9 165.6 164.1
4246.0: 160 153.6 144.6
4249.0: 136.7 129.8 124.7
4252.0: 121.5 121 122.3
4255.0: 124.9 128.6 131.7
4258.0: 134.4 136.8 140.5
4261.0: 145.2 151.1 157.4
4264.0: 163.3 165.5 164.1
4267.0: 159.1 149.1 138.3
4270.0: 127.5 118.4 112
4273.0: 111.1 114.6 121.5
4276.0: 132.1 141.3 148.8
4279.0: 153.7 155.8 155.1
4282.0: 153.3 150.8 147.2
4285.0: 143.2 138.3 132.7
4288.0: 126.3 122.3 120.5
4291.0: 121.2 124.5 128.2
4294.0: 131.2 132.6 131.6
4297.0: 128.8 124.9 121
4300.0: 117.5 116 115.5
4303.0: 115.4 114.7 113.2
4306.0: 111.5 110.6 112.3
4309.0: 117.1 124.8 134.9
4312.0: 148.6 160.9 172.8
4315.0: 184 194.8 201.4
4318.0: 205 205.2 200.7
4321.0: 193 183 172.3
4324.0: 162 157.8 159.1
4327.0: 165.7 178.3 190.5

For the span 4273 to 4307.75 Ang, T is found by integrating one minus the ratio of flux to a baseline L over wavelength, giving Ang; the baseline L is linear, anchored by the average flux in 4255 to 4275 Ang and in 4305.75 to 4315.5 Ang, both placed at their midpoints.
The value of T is 2.3 Ang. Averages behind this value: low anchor 139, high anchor 138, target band 129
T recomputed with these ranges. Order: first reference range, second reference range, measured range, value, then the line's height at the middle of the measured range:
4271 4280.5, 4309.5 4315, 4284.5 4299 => 1.19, 140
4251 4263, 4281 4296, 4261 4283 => -1.48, 134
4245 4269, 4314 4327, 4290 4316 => 6.46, 172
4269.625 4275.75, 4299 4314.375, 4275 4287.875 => -2.66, 120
